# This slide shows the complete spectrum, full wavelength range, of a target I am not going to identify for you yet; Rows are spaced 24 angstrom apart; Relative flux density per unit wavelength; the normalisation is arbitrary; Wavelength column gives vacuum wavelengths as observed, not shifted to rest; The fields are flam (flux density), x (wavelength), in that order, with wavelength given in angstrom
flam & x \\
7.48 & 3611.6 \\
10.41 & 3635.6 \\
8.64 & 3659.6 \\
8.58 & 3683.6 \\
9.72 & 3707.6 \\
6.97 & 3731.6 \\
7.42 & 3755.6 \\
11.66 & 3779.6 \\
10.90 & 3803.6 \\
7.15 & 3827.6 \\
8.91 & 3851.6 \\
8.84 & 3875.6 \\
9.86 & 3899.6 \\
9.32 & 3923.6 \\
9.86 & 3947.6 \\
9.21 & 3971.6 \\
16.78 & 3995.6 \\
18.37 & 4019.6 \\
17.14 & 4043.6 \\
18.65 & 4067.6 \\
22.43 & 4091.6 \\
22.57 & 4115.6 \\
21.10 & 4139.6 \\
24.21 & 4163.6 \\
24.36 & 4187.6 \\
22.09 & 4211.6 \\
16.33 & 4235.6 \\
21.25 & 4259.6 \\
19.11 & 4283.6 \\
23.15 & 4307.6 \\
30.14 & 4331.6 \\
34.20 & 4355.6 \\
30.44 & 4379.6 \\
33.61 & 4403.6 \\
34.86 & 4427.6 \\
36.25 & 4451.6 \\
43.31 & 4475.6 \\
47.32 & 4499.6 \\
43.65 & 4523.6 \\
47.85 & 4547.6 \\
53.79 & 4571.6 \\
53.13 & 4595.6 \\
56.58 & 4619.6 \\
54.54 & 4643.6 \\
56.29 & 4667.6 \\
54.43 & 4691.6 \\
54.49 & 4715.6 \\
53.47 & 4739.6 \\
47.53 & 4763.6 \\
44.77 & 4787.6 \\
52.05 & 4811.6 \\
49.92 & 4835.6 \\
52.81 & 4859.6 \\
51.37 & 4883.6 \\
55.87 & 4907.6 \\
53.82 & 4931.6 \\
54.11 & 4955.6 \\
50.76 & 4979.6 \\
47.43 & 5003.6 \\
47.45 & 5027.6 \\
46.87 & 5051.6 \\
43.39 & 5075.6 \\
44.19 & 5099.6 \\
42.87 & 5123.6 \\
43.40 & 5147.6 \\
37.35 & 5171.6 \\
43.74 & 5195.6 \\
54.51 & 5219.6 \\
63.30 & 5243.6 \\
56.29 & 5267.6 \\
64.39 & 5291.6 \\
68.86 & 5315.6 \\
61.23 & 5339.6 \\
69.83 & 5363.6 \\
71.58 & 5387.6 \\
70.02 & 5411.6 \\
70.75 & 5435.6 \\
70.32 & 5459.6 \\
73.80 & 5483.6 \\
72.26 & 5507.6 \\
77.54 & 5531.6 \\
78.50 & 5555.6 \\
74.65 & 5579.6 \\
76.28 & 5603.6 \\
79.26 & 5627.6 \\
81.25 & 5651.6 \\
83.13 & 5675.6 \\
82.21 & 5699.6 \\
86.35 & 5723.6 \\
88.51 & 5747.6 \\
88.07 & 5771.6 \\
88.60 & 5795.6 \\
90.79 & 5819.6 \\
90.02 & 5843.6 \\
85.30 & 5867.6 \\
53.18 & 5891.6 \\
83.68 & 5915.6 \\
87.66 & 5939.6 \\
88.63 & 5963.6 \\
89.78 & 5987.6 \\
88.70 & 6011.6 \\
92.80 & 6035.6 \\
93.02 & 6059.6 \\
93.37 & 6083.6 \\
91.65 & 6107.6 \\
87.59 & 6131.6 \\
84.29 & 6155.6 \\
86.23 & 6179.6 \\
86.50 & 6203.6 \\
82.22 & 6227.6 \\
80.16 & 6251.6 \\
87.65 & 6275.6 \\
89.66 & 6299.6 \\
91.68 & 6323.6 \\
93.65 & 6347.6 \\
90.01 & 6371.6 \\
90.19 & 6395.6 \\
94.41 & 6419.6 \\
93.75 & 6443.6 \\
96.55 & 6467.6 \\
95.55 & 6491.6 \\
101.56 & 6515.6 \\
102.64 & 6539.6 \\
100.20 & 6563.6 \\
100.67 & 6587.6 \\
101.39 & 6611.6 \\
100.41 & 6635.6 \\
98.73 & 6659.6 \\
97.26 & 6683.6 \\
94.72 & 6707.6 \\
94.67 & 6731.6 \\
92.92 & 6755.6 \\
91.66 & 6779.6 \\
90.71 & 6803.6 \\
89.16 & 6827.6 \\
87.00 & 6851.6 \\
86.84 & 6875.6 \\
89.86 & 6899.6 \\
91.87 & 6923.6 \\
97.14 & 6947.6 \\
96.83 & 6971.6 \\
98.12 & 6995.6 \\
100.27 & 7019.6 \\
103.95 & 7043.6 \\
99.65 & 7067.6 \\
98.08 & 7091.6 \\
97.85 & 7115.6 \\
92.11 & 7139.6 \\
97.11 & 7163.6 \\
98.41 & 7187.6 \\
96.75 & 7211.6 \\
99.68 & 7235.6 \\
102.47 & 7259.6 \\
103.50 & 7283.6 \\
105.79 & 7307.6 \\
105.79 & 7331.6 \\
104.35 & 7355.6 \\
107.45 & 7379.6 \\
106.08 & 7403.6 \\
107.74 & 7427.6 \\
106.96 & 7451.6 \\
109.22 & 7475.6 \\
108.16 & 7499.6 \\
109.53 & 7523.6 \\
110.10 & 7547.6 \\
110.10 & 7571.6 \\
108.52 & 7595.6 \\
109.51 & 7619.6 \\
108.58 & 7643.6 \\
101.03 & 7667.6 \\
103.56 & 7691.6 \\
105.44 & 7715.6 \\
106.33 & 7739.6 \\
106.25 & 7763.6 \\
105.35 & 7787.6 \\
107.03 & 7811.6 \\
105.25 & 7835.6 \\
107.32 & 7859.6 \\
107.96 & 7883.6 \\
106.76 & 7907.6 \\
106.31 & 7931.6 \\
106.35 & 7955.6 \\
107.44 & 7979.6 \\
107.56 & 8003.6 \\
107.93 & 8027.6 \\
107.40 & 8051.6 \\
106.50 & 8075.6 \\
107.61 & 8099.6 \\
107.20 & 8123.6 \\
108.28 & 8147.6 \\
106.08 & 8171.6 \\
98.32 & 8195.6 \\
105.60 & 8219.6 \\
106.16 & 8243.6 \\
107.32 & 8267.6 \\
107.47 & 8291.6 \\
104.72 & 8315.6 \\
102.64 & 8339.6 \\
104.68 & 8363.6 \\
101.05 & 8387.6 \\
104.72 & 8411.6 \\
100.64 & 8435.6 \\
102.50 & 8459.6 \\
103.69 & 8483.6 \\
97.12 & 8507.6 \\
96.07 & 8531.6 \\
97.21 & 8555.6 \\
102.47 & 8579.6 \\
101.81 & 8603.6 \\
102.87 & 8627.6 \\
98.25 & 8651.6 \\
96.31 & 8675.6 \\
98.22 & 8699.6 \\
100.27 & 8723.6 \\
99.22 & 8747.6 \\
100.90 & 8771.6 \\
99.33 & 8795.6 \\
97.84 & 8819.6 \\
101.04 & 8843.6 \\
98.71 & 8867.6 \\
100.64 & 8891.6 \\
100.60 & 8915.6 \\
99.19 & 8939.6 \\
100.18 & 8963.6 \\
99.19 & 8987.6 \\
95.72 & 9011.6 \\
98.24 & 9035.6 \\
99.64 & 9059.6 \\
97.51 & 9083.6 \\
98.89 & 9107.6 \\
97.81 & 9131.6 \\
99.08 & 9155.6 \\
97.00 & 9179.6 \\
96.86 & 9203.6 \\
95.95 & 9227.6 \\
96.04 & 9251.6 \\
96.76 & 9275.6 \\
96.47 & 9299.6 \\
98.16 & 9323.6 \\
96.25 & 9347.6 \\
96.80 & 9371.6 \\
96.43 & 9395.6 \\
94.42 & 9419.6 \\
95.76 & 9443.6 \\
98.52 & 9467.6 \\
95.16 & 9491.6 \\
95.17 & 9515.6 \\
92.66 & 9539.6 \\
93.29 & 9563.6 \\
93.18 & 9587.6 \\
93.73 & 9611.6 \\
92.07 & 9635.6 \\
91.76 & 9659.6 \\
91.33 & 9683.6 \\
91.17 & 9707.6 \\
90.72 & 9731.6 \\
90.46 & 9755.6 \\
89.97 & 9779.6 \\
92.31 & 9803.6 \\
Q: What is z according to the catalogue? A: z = 0.00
